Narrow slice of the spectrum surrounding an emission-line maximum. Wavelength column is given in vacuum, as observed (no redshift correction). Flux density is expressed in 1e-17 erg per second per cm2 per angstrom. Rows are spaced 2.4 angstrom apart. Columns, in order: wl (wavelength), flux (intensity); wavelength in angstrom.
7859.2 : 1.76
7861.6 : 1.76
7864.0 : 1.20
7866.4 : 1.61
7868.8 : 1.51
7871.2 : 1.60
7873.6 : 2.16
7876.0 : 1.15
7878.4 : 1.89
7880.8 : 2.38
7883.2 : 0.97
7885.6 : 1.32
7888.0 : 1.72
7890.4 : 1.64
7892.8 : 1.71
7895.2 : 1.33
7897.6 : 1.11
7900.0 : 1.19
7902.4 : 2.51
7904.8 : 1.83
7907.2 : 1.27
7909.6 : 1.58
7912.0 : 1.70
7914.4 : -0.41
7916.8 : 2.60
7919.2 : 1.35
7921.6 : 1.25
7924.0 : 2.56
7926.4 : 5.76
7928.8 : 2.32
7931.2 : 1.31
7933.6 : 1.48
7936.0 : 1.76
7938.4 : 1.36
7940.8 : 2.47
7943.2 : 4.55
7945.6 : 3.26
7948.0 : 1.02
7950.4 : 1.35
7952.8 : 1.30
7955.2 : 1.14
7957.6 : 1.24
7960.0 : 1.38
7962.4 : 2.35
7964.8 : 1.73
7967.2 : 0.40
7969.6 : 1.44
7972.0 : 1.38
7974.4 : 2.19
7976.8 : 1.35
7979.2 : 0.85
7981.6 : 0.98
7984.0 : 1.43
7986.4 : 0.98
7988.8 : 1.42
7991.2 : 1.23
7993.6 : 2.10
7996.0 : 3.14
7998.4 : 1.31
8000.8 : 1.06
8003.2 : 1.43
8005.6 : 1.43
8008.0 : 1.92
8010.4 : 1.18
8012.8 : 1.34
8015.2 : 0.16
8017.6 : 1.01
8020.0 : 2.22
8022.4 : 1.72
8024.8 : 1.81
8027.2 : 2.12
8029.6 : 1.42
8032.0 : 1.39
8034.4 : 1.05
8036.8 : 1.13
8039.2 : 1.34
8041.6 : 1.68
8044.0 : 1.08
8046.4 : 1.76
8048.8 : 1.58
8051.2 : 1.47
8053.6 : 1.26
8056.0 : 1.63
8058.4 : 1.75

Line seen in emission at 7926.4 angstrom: [S II] 6716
